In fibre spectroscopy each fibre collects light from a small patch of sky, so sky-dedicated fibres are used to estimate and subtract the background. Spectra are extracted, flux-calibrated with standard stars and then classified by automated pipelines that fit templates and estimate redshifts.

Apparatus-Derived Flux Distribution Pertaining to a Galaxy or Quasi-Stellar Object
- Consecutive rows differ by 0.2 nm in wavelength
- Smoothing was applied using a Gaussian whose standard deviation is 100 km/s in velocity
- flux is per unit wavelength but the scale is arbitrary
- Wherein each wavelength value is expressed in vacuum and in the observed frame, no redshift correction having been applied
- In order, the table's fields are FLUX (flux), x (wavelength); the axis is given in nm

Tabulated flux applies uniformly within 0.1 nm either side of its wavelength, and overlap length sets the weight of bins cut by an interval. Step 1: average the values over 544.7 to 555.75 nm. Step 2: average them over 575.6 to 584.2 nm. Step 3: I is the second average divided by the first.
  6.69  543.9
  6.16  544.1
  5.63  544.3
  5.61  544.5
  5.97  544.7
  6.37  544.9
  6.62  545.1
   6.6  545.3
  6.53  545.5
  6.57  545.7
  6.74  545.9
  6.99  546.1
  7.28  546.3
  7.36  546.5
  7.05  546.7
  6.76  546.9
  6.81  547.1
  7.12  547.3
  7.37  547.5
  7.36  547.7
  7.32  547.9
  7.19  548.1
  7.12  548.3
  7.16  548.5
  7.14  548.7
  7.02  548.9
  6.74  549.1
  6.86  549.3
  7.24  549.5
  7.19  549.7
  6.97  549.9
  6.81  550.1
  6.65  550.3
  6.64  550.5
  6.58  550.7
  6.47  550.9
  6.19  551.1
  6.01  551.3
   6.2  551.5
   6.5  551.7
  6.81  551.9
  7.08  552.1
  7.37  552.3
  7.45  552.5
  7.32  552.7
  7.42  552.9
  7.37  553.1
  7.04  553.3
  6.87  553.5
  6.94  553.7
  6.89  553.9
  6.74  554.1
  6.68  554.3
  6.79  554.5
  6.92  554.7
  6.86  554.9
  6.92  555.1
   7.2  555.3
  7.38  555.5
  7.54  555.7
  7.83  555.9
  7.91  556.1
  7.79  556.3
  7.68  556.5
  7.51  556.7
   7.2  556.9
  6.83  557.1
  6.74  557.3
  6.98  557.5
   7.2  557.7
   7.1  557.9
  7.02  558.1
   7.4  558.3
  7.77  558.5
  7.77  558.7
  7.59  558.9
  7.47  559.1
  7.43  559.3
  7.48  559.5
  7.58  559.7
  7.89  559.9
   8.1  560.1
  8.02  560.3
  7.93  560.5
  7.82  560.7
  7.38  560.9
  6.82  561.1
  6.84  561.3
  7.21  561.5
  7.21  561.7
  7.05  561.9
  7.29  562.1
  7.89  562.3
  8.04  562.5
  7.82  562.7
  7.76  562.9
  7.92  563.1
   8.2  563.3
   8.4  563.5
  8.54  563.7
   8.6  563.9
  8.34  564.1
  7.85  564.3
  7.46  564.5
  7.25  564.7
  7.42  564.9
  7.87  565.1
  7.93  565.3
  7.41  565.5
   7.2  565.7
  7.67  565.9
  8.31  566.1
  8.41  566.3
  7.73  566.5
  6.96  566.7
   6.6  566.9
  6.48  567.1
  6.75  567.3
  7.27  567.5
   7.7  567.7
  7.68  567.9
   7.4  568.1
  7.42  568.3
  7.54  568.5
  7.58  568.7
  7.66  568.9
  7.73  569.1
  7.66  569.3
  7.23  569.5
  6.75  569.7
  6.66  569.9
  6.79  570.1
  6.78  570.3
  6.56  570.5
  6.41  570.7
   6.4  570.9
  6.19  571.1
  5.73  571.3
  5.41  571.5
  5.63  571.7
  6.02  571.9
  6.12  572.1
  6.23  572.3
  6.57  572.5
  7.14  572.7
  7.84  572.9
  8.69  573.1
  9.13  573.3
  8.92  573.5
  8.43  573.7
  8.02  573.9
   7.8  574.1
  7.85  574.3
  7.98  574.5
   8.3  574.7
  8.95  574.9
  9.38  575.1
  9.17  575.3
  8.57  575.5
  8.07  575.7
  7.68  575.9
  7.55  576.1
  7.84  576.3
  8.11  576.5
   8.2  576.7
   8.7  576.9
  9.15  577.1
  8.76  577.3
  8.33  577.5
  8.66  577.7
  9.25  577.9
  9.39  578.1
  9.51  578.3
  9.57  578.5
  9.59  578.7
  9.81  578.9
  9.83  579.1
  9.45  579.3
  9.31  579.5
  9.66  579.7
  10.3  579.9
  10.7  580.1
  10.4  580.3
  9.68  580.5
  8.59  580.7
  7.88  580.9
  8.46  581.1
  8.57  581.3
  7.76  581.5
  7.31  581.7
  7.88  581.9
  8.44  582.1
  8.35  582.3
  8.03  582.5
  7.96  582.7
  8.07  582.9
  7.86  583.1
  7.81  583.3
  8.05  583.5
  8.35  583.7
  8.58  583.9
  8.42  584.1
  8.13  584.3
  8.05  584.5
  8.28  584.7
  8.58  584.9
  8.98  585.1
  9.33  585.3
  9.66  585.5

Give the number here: 1.26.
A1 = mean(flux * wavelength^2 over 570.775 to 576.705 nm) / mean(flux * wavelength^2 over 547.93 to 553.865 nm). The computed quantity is 1.2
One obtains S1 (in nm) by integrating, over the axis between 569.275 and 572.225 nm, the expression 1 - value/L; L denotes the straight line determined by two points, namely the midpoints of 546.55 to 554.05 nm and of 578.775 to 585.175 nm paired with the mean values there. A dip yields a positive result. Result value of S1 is 0.61 nm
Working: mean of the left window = 6.95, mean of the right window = 8.68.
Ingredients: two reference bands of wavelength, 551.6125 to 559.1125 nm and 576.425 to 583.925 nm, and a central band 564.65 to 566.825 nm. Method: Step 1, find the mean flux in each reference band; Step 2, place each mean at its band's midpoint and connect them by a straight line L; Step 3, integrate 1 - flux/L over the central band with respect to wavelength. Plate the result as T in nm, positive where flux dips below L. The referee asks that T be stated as 0.062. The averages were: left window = 7.21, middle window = 7.65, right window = 8.8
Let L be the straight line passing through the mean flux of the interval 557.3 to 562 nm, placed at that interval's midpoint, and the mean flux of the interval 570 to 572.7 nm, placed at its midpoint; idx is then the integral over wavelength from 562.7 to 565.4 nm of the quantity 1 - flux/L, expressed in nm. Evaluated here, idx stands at -0.38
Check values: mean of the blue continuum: 7.42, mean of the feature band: 7.96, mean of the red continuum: 6.25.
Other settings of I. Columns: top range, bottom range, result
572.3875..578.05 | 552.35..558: 1.16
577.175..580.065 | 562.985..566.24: 1.19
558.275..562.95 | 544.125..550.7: 1.11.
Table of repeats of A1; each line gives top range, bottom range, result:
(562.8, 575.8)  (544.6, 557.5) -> 1.15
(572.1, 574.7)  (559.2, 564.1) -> 1.06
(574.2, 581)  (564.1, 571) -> 1.27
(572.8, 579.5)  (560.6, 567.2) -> 1.19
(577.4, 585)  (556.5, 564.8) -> 1.24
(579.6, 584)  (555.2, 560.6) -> 1.24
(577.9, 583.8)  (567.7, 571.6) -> 1.33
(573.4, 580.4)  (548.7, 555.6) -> 1.41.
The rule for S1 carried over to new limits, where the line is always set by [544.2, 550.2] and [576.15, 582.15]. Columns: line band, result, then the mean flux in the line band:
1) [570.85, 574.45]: 0.591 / 7.14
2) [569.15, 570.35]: 0.190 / 7.02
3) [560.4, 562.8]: 0.111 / 7.44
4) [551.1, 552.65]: 0.088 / 6.75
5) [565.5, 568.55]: 0.282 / 7.41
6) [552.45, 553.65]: 0.002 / 7.22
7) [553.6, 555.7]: 0.109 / 6.96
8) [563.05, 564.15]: -0.058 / 8.35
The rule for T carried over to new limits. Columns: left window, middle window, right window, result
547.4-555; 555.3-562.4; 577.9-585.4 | -0.05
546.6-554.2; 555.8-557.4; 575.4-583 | -0.02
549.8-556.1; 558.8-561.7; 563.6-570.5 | -0.13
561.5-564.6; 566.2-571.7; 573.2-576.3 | 0.76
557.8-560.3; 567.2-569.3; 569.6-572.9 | -0.25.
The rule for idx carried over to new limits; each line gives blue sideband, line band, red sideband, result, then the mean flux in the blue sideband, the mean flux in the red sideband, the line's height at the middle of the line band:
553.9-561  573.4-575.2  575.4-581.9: 0.04 nm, 7.38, 8.88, 8.57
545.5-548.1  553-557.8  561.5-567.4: 0.12 nm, 7.05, 7.66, 7.34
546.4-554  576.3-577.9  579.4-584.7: -0.05 nm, 6.96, 8.56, 8.31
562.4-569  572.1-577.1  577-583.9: 0.16 nm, 7.67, 8.84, 8.38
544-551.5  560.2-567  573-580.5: 0.21 nm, 6.75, 8.9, 7.93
